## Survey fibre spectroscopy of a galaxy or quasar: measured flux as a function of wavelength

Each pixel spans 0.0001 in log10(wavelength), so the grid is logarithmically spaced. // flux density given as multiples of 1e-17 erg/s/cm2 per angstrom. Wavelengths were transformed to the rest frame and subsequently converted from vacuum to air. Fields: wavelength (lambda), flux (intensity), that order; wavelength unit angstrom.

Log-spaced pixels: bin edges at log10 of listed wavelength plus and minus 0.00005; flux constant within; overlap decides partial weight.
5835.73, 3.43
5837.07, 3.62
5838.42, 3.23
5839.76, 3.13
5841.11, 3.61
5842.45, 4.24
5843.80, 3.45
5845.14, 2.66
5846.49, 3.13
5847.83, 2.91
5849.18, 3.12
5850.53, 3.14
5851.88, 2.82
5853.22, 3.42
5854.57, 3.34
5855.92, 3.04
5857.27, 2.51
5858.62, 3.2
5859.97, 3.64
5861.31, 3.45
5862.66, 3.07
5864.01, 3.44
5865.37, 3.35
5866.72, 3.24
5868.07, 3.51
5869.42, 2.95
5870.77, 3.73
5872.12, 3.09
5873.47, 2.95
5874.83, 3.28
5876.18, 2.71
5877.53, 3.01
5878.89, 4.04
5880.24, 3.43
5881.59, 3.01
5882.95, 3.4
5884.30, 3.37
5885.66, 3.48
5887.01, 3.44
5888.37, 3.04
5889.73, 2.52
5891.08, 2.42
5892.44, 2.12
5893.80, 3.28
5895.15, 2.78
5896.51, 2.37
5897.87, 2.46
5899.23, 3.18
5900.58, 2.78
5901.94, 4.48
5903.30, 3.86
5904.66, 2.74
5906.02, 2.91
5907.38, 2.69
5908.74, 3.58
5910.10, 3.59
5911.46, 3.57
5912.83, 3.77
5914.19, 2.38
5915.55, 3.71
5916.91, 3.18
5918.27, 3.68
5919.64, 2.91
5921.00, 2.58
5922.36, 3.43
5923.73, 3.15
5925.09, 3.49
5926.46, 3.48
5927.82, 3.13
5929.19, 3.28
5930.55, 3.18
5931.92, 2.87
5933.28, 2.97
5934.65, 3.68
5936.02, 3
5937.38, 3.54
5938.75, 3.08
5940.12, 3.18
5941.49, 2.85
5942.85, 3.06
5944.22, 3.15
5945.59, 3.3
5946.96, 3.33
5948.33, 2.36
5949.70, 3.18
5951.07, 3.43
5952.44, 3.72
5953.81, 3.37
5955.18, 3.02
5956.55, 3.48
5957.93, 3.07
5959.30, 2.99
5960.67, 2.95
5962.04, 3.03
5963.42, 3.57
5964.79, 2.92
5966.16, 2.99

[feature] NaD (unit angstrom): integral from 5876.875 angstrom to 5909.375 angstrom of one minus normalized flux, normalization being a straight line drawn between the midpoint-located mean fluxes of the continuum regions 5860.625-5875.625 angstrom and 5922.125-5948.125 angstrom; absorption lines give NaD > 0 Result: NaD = 1.48 angstrom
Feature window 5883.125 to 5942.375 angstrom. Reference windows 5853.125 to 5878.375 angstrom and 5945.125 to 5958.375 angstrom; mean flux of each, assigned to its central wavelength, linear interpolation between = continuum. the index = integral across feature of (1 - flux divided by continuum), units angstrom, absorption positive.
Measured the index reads 1.3 angstrom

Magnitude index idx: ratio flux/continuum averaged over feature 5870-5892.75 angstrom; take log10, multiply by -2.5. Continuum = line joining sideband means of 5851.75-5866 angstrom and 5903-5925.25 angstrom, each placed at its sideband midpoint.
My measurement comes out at 0.03 mag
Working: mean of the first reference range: 3.22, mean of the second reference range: 3.23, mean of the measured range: 3.14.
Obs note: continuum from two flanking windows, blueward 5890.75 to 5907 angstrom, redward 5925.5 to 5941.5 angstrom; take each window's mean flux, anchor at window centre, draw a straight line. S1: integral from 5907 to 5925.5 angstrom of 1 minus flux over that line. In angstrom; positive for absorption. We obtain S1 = -1.2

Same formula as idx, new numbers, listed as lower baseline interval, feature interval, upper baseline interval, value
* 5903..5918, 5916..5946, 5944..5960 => 0.01 mag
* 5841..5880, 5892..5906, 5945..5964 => 0.07 mag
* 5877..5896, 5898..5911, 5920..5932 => -0.05 mag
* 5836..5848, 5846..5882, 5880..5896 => -0.01 mag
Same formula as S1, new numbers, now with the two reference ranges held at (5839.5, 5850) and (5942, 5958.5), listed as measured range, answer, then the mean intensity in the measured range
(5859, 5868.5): -0.3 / 3.38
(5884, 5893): 1.0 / 2.9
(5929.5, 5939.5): 0.1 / 3.19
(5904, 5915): 0.2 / 3.16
